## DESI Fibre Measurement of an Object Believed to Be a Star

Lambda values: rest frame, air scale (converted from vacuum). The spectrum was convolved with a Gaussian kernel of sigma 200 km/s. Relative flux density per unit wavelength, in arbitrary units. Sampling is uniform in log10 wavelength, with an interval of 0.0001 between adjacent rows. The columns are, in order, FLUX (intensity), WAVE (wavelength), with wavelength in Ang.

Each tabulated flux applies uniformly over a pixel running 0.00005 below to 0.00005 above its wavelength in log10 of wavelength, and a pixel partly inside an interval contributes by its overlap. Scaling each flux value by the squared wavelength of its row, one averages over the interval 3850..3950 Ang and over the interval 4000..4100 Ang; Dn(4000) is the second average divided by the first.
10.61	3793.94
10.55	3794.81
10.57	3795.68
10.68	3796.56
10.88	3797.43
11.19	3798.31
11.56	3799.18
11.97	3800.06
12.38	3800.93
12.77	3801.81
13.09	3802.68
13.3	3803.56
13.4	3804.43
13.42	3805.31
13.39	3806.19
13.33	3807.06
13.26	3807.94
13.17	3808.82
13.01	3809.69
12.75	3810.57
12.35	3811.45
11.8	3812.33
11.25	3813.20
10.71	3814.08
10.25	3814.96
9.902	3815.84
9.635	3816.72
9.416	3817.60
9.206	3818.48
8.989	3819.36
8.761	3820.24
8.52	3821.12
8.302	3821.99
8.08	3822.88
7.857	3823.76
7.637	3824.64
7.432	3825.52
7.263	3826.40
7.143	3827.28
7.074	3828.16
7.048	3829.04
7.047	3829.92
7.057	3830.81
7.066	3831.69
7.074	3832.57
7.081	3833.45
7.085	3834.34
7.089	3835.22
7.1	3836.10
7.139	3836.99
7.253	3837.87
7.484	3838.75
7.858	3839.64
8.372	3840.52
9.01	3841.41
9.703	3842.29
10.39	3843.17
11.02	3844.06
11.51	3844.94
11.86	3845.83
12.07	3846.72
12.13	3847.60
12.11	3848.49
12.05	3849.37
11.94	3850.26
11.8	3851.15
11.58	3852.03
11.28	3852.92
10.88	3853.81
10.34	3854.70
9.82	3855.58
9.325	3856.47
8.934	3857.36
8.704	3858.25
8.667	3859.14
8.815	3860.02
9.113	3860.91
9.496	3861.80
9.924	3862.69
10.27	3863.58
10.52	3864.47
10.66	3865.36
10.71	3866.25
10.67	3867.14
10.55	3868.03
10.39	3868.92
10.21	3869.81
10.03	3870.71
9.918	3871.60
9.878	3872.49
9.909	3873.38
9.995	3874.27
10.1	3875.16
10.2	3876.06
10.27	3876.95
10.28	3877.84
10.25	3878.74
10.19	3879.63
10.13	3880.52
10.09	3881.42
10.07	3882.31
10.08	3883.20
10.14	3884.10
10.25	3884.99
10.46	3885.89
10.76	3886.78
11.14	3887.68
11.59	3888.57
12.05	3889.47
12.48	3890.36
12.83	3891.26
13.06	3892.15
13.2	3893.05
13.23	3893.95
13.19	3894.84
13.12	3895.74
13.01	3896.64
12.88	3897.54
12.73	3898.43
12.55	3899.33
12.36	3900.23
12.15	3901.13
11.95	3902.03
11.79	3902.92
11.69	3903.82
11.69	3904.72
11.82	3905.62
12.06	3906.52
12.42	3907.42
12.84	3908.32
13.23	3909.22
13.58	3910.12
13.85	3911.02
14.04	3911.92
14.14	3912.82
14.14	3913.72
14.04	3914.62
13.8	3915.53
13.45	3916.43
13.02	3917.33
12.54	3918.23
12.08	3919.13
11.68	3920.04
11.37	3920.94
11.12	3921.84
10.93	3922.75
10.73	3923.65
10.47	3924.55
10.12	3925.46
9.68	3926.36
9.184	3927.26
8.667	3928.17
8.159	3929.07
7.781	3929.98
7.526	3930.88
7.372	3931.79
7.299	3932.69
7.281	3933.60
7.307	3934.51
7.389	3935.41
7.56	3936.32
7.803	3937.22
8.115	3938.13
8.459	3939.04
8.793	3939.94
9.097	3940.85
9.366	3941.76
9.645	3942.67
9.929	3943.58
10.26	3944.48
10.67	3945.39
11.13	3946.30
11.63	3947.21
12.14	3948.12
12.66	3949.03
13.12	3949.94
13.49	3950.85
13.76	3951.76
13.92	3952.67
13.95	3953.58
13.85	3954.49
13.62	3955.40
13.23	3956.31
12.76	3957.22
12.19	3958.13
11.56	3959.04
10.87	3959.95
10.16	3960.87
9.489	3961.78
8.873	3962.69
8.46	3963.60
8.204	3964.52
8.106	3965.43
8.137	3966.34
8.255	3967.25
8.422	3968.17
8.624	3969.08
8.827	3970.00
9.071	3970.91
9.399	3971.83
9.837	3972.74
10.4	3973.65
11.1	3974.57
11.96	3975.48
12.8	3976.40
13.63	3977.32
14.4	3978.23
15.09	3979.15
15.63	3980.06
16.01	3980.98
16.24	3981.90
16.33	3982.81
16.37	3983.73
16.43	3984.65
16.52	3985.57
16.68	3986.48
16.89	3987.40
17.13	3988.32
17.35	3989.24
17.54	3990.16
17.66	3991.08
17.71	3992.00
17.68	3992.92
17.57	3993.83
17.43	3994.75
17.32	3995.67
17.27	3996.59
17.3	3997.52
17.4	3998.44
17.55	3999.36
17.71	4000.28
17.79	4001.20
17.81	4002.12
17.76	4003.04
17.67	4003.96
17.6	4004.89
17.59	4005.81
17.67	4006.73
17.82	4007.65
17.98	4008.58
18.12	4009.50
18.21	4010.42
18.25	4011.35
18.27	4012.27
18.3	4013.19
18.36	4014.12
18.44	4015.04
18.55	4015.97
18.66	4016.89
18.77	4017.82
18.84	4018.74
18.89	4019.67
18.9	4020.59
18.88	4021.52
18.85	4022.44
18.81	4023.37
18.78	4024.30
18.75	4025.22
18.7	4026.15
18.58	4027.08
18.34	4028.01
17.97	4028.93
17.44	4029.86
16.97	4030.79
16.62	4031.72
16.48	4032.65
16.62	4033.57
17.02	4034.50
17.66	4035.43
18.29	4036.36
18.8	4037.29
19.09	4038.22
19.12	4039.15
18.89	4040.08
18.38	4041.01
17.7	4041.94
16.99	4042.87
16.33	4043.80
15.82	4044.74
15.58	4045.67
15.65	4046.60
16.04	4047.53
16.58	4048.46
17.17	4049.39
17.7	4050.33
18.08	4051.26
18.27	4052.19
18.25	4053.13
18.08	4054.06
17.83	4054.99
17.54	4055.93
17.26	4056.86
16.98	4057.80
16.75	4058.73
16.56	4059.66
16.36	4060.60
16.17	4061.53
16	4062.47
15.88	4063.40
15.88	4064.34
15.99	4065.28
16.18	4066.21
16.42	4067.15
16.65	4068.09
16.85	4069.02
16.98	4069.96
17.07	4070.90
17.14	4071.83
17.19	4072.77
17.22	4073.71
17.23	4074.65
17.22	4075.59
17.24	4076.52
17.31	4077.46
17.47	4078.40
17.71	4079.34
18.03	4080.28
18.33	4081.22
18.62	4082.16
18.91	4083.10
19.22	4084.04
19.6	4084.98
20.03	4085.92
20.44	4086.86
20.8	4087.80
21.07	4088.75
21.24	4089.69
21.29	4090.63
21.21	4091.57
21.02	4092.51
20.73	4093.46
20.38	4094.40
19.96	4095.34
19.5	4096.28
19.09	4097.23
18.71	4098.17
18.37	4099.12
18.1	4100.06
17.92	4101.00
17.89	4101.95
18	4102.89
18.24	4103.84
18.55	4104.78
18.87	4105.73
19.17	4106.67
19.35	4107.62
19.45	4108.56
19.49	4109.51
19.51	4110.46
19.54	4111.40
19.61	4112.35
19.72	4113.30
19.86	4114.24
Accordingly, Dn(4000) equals 1.80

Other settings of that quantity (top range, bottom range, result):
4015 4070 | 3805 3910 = 1.84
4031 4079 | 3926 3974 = 1.82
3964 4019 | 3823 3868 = 1.81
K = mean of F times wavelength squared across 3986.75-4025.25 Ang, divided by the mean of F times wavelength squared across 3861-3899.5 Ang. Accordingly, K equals 1.74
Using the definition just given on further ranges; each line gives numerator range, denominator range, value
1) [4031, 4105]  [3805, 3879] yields 2.05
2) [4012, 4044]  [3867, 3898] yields 1.77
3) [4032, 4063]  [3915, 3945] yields 1.90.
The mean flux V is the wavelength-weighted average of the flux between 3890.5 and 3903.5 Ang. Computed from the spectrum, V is 12.7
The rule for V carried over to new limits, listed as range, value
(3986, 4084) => 17.6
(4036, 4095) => 17.9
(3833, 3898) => 10.4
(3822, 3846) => 8.03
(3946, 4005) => 13.8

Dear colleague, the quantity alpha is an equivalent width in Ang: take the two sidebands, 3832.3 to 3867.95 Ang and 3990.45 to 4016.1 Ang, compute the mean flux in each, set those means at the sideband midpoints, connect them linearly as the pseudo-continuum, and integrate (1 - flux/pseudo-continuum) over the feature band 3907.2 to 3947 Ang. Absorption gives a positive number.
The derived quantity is 9.2 Ang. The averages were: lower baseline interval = 9.74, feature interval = 10.5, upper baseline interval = 17.8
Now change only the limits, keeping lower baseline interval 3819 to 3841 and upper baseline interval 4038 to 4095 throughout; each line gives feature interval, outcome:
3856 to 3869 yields -1.1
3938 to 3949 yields 2.1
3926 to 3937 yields 3.7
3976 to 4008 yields -4.8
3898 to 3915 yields -3.0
